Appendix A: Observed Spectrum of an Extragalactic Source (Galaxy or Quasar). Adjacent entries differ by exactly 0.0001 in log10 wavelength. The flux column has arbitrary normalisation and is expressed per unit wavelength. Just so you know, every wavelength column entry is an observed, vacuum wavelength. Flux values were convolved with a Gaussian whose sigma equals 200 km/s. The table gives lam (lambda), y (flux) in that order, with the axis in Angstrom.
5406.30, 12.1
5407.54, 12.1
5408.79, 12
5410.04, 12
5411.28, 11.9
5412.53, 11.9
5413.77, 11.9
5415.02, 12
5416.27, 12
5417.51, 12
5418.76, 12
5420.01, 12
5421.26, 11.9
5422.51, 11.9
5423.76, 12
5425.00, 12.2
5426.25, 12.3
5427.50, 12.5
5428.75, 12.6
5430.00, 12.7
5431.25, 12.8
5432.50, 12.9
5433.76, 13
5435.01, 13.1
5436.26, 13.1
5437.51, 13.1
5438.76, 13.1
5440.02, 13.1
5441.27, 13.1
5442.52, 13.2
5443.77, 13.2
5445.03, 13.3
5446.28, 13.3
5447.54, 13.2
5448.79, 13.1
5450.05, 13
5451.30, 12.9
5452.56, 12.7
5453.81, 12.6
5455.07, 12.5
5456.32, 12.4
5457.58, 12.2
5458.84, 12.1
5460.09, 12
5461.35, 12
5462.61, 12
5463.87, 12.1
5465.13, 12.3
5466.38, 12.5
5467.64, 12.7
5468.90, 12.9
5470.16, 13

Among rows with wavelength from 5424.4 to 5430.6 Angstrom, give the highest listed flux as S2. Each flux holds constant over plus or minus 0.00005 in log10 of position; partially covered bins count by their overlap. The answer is 12.7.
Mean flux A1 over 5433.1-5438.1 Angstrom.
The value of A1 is 13.1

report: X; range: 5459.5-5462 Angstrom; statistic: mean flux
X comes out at 12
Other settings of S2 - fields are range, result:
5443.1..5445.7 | 13.3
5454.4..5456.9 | 12.5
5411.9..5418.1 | 12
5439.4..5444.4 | 13.2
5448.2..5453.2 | 13.1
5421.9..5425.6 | 12.2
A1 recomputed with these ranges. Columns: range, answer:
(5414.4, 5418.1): 12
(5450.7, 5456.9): 12.6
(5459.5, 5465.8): 12.1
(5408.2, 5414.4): 11.9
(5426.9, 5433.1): 12.7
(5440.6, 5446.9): 13.2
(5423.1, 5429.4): 12.3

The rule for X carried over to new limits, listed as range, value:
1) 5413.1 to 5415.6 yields 12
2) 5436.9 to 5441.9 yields 13.1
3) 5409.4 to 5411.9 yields 12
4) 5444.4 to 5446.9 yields 13.3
